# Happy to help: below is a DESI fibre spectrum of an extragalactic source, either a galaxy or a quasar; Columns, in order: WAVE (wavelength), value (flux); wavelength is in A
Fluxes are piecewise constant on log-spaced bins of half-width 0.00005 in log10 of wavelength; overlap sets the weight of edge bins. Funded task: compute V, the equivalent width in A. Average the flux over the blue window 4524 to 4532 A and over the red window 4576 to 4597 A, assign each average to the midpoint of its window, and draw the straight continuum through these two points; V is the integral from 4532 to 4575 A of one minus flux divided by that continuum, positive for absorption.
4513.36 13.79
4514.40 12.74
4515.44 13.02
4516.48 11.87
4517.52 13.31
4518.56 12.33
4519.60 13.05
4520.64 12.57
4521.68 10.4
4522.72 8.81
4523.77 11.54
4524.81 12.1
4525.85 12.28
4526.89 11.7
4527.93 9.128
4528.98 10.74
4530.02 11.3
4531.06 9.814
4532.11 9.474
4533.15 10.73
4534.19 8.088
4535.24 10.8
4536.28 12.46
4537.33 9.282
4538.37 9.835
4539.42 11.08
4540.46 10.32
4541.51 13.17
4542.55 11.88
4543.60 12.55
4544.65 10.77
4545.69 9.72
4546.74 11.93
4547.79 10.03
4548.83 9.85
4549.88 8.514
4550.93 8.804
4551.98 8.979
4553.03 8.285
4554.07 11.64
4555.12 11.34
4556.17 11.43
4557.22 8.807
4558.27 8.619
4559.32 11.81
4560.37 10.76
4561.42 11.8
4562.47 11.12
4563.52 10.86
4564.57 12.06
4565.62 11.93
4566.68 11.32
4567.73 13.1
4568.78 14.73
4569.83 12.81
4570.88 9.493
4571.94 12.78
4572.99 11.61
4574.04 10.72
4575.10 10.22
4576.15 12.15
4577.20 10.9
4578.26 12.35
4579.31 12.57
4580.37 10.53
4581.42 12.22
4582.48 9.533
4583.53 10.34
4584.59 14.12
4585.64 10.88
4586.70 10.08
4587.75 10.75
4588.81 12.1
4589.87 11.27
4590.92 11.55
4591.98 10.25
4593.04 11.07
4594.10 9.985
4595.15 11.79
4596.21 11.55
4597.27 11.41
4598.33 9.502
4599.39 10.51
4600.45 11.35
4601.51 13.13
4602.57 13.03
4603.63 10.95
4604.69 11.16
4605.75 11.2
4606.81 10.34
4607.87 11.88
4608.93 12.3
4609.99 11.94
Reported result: 0.9 A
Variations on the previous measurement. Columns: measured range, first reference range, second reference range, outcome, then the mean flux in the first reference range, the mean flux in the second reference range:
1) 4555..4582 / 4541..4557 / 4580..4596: -1.5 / 10.6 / 11.1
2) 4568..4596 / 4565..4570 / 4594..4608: 1.6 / 12.8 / 11.3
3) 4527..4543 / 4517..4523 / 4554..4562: 1.2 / 11.9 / 10.7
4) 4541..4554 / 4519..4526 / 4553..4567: 0.8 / 11.5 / 10.9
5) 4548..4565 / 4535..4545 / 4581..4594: 1.4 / 11.2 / 11.1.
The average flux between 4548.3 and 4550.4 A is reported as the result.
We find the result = 9.21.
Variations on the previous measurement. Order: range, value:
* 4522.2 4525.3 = 10.8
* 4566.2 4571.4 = 12.3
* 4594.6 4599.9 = 11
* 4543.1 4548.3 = 11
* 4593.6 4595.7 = 10.9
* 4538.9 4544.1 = 11.8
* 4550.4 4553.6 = 8.75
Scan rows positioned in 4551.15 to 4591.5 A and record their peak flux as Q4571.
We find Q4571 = 14.73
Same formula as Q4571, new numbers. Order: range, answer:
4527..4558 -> 13.17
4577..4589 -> 14.12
